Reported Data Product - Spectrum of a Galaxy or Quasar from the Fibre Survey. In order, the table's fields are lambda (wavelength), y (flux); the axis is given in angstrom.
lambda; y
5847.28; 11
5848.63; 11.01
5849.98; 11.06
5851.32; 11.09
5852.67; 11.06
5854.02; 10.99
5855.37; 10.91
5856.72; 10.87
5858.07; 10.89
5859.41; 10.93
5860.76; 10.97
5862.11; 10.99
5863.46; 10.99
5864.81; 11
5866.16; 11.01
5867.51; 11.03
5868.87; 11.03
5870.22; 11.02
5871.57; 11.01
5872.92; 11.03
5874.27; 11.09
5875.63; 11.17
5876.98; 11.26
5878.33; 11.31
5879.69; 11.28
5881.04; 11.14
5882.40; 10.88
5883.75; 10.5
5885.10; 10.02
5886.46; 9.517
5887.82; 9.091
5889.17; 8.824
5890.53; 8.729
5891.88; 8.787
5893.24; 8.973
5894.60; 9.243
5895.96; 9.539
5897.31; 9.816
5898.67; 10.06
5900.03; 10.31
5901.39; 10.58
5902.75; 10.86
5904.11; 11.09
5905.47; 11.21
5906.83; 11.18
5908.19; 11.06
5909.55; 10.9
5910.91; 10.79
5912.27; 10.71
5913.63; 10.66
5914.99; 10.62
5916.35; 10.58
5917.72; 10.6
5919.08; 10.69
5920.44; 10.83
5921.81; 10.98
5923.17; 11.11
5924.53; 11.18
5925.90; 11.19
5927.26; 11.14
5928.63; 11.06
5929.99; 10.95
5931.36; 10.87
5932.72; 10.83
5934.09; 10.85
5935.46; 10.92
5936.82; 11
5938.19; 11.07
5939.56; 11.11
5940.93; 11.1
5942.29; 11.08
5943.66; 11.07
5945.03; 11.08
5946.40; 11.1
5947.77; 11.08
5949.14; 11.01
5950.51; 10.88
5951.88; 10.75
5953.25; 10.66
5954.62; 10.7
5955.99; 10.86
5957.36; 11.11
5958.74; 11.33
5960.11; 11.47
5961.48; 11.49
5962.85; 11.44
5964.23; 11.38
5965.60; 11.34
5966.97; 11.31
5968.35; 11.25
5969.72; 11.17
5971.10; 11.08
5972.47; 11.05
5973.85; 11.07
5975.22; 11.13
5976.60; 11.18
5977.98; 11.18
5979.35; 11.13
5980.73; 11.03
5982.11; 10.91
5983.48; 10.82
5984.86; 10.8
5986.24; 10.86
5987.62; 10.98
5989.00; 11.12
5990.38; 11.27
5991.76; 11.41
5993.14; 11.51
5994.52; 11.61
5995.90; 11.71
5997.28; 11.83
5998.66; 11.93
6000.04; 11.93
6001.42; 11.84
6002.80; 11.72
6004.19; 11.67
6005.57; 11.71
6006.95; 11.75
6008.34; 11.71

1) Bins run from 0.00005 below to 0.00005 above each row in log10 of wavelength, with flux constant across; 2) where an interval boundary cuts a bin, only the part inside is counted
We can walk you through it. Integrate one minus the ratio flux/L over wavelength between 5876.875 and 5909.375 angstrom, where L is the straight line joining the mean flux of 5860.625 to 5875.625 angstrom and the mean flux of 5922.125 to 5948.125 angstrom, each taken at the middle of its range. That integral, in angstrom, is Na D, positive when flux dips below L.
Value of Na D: 2.41 angstrom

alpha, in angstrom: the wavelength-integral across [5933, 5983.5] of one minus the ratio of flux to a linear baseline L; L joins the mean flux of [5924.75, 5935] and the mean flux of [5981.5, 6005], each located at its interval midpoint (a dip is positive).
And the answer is 0.4 angstrom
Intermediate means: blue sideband 11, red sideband 11.4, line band 11.1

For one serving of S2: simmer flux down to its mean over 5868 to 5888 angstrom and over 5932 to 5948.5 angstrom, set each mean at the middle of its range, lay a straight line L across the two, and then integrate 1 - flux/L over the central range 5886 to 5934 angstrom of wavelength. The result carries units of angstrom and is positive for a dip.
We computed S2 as 2.2 angstrom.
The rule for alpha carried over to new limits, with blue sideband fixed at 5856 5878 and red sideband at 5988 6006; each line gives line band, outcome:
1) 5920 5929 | 0.17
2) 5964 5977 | 0.35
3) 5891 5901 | 1.45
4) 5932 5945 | 0.40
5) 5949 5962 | 0.47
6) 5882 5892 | 1.41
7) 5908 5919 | 0.51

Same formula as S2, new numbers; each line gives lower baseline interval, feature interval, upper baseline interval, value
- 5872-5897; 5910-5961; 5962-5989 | -1.3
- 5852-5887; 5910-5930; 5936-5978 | 0.3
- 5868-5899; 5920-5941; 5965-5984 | -0.6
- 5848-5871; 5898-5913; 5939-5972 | 0.3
